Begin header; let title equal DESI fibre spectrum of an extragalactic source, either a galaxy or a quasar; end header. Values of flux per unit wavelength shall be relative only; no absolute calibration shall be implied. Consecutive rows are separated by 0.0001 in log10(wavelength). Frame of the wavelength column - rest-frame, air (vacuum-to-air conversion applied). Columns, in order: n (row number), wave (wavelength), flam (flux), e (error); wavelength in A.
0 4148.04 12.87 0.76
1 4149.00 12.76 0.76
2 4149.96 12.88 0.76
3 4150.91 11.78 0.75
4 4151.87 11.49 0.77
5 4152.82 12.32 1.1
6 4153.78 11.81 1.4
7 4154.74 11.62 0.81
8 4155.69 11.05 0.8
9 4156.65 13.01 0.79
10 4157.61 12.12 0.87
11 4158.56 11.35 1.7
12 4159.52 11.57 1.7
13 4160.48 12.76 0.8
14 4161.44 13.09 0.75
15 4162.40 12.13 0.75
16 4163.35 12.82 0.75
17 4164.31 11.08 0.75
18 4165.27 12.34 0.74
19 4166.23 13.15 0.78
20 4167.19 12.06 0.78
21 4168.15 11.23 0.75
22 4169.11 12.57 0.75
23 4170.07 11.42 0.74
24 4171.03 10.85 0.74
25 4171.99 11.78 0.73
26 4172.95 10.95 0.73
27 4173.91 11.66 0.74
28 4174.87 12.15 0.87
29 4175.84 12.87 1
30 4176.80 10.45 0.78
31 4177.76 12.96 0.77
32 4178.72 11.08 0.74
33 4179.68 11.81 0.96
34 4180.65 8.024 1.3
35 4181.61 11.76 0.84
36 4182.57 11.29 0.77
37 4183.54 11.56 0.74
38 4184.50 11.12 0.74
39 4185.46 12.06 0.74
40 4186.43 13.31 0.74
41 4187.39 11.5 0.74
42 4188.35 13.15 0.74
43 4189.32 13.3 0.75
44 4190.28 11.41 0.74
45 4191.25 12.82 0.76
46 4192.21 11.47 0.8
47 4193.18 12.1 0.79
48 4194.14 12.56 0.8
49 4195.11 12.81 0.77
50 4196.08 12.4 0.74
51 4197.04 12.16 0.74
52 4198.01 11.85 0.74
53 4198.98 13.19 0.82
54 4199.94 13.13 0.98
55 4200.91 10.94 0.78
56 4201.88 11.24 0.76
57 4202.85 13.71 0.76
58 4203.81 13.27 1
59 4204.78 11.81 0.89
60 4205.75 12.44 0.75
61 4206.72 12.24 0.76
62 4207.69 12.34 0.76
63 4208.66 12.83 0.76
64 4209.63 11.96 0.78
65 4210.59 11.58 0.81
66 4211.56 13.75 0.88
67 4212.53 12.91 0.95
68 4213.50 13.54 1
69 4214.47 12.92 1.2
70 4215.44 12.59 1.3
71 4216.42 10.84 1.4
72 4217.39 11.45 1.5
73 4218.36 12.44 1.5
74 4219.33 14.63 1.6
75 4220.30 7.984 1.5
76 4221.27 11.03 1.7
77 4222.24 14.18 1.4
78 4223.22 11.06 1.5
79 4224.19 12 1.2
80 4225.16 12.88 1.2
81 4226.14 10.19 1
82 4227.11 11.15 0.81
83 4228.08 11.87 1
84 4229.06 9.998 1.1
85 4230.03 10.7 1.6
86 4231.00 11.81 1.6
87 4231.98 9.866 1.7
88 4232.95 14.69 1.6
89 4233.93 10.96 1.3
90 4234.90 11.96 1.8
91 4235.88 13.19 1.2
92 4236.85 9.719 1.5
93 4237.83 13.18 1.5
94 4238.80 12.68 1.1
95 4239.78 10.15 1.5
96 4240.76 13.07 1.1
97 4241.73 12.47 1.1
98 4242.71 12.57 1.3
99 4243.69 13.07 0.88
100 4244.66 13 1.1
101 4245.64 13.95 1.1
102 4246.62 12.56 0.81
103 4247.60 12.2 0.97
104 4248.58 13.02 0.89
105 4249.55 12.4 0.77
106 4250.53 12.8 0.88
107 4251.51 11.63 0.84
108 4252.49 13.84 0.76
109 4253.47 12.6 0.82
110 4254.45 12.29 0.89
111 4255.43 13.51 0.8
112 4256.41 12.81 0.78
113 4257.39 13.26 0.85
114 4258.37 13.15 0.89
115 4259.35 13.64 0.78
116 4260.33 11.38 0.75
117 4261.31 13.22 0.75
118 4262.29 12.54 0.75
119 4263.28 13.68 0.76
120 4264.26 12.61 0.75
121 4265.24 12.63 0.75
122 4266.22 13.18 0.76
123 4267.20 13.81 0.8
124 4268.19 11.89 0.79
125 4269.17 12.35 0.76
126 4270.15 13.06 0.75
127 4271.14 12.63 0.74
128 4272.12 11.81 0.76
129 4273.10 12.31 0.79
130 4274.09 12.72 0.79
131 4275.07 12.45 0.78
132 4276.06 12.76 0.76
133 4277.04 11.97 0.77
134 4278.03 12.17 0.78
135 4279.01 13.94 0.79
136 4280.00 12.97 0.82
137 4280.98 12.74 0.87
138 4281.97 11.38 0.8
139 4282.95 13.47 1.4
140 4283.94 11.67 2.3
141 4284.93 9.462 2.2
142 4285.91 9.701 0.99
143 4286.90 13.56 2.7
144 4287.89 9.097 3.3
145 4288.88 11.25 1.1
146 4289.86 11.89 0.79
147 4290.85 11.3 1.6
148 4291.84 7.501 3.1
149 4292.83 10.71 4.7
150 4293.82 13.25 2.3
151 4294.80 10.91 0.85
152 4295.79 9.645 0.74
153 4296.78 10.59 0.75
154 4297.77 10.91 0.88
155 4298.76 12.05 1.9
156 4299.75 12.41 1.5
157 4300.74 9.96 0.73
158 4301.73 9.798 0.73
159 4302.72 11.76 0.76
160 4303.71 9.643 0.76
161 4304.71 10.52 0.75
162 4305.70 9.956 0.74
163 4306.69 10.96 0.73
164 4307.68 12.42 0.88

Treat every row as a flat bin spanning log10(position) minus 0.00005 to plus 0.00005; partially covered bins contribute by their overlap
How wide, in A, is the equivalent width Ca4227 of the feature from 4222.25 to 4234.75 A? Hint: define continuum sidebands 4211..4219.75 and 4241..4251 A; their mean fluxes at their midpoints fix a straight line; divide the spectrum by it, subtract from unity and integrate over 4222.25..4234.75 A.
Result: 1.2 A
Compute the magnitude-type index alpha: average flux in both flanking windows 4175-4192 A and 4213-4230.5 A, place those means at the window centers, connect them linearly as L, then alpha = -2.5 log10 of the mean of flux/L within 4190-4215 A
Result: -0.06 mag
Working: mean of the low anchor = 11.8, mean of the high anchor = 11.7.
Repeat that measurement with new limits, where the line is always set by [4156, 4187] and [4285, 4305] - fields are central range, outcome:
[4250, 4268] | -0.16 mag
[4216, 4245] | -0.05 mag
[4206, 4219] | -0.09 mag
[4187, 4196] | -0.06 mag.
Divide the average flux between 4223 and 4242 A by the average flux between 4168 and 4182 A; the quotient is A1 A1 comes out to 1.0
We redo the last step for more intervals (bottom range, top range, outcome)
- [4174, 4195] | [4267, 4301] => 0.99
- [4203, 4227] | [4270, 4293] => 0.96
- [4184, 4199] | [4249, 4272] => 1.04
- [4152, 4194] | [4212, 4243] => 1.00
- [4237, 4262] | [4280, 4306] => 0.87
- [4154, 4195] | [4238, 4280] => 1.07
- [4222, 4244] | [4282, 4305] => 0.92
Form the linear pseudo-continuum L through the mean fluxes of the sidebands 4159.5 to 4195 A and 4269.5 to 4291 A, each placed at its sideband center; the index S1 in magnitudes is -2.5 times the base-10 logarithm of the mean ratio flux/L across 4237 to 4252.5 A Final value -0.051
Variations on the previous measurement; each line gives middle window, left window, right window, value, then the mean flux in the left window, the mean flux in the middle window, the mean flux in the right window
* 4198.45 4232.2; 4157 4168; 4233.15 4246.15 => 0.025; 12.2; 12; 12.4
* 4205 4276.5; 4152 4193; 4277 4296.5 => -0.070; 11.9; 12.4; 11.4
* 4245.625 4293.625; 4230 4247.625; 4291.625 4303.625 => -0.072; 12.2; 12.3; 10.8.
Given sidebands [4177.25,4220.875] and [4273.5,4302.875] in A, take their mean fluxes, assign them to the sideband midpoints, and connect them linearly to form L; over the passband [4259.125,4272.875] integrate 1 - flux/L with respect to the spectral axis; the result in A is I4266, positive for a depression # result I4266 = -1.3 A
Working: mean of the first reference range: 12.1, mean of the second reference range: 11.5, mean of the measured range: 12.7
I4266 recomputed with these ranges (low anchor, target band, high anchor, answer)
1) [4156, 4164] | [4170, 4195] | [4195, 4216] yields 1.3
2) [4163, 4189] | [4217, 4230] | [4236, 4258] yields 0.8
